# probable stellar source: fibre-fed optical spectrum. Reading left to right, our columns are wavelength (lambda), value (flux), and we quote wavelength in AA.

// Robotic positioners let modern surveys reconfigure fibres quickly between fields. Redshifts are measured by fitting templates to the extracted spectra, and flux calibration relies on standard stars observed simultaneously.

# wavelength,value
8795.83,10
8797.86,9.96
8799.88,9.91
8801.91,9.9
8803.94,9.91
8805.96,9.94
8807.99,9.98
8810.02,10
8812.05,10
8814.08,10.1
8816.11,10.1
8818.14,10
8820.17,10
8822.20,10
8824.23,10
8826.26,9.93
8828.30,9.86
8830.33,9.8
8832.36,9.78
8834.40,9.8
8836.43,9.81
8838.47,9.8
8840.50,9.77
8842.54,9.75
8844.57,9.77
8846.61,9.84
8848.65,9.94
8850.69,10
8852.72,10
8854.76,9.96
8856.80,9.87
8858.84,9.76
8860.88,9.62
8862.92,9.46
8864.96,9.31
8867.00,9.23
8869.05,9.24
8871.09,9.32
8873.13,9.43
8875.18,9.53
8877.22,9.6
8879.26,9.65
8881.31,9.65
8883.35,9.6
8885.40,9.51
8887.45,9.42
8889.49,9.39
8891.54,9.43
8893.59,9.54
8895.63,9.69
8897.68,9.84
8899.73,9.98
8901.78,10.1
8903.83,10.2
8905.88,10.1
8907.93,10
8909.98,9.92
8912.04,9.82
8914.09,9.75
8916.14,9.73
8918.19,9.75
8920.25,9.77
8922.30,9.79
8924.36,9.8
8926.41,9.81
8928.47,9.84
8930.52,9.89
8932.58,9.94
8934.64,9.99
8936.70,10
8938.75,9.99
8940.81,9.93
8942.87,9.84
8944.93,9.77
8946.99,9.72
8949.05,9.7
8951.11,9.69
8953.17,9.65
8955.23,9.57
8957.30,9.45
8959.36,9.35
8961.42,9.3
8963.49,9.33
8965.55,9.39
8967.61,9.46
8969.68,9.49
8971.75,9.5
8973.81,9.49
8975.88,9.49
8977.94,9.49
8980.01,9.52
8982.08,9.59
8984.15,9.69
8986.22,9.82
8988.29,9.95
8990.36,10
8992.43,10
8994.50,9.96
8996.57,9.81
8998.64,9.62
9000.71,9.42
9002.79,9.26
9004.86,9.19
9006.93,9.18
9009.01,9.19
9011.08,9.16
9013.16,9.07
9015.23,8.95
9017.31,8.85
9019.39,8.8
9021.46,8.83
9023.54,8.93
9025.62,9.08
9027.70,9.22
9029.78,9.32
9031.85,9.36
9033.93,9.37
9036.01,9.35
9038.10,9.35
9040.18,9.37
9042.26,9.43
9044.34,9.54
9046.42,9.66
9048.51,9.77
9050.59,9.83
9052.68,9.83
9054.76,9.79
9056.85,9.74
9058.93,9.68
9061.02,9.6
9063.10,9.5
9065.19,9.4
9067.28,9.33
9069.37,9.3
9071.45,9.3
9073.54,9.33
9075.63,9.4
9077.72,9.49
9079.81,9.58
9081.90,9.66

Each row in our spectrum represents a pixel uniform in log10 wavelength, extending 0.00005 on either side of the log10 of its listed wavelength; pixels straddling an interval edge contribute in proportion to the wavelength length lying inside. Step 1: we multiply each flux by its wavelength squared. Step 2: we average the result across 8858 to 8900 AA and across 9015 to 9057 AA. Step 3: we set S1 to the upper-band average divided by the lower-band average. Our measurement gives 1.02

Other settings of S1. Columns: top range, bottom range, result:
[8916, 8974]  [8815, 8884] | 1.02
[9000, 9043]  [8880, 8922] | 0.97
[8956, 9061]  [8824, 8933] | 1.00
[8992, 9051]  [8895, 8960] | 0.97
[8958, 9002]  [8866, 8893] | 1.04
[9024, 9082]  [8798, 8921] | 1.01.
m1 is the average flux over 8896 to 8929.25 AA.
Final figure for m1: 9.88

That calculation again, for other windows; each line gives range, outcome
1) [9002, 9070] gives 9.34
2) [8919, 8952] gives 9.84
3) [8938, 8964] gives 9.64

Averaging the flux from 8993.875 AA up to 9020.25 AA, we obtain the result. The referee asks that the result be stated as 9.26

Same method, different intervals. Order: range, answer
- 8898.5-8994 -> 9.75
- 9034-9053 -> 9.55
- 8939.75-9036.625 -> 9.45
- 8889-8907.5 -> 9.83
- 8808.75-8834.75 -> 9.95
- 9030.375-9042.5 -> 9.37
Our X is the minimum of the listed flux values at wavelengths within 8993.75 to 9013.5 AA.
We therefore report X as 9.07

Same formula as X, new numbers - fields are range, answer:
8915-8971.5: 9.3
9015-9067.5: 8.8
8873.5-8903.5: 9.39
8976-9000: 9.49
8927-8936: 9.84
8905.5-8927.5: 9.73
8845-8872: 9.23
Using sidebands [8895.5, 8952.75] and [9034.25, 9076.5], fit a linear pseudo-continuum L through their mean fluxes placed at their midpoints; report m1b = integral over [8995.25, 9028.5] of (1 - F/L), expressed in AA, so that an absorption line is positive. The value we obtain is 1.6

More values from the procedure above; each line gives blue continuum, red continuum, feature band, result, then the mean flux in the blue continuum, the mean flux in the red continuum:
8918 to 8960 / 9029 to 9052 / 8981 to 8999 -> -0.4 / 9.78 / 9.49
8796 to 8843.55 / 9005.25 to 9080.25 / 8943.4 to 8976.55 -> 0.1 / 9.92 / 9.36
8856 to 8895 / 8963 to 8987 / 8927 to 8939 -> -0.5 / 9.5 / 9.52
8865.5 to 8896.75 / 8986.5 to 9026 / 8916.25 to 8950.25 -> -1.5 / 9.48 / 9.34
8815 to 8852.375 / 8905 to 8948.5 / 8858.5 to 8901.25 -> 1.5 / 9.89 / 9.86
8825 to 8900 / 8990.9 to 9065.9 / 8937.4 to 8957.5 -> -0.4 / 9.67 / 9.4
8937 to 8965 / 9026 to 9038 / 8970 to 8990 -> -0.2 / 9.64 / 9.31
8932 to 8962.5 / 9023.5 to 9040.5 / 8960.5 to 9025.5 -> 0.5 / 9.72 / 9.27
